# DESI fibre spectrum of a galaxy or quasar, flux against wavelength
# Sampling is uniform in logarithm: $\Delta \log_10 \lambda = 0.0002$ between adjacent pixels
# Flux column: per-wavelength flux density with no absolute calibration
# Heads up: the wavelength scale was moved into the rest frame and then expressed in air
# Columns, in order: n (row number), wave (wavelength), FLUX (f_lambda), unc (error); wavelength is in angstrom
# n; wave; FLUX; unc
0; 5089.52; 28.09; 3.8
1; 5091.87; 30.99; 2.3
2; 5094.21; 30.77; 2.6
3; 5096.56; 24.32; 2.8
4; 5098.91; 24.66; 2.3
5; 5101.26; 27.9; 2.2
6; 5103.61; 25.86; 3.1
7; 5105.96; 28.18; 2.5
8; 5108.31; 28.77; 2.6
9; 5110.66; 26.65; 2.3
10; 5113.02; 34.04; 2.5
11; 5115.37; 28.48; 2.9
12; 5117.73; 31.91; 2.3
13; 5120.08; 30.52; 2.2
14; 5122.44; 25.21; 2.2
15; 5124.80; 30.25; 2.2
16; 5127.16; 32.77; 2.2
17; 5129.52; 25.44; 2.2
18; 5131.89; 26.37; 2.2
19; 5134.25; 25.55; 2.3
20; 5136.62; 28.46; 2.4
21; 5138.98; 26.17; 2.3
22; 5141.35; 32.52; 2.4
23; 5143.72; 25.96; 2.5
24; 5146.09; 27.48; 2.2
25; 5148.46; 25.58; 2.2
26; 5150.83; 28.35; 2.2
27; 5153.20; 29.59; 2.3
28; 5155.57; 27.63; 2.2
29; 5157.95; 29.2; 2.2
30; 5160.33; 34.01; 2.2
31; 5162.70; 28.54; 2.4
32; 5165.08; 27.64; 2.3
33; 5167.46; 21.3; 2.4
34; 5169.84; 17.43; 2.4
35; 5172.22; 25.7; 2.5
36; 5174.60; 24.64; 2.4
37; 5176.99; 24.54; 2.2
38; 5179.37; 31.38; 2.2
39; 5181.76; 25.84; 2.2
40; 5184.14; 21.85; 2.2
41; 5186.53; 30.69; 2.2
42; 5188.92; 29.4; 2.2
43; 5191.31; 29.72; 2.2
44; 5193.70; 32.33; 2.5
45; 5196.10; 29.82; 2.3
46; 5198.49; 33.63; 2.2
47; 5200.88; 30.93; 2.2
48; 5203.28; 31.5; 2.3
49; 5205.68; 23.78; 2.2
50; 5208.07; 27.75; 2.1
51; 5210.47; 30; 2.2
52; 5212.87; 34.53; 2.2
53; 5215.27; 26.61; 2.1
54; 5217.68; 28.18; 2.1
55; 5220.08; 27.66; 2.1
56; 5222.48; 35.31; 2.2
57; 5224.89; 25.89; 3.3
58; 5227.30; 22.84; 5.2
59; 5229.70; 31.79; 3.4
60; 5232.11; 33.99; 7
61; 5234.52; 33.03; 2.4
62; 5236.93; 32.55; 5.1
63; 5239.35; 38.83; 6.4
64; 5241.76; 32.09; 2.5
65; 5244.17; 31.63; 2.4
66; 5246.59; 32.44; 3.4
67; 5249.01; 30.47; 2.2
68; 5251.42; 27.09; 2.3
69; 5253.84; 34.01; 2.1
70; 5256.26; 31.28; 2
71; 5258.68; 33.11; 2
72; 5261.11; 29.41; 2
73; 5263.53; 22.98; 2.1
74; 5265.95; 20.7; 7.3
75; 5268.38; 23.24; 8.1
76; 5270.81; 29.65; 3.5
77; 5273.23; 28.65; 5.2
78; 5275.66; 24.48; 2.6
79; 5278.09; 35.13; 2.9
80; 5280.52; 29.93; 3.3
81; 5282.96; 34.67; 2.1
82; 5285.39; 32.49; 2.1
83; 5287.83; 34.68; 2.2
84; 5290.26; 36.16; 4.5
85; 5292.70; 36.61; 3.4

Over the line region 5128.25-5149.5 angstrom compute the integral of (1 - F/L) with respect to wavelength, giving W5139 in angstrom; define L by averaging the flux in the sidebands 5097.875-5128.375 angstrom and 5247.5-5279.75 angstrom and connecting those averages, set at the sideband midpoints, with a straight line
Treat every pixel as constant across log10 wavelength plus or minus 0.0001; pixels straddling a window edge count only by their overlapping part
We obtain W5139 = 1.3 angstrom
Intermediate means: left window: 28.9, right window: 28.5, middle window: 27.1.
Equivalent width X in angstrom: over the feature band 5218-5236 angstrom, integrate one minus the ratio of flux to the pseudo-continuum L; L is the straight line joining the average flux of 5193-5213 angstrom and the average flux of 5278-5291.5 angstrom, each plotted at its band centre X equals 0.7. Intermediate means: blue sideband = 30.2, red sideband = 33.7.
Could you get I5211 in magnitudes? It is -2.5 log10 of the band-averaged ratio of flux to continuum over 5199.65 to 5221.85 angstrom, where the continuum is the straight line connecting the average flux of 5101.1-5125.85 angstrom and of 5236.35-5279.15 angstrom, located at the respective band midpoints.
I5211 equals 0.01 mag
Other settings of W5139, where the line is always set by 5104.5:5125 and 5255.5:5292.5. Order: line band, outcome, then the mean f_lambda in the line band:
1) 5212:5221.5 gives 0.2 angstrom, 29.2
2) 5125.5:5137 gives 0.6 angstrom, 27.8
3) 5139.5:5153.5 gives 0.6 angstrom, 28.1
